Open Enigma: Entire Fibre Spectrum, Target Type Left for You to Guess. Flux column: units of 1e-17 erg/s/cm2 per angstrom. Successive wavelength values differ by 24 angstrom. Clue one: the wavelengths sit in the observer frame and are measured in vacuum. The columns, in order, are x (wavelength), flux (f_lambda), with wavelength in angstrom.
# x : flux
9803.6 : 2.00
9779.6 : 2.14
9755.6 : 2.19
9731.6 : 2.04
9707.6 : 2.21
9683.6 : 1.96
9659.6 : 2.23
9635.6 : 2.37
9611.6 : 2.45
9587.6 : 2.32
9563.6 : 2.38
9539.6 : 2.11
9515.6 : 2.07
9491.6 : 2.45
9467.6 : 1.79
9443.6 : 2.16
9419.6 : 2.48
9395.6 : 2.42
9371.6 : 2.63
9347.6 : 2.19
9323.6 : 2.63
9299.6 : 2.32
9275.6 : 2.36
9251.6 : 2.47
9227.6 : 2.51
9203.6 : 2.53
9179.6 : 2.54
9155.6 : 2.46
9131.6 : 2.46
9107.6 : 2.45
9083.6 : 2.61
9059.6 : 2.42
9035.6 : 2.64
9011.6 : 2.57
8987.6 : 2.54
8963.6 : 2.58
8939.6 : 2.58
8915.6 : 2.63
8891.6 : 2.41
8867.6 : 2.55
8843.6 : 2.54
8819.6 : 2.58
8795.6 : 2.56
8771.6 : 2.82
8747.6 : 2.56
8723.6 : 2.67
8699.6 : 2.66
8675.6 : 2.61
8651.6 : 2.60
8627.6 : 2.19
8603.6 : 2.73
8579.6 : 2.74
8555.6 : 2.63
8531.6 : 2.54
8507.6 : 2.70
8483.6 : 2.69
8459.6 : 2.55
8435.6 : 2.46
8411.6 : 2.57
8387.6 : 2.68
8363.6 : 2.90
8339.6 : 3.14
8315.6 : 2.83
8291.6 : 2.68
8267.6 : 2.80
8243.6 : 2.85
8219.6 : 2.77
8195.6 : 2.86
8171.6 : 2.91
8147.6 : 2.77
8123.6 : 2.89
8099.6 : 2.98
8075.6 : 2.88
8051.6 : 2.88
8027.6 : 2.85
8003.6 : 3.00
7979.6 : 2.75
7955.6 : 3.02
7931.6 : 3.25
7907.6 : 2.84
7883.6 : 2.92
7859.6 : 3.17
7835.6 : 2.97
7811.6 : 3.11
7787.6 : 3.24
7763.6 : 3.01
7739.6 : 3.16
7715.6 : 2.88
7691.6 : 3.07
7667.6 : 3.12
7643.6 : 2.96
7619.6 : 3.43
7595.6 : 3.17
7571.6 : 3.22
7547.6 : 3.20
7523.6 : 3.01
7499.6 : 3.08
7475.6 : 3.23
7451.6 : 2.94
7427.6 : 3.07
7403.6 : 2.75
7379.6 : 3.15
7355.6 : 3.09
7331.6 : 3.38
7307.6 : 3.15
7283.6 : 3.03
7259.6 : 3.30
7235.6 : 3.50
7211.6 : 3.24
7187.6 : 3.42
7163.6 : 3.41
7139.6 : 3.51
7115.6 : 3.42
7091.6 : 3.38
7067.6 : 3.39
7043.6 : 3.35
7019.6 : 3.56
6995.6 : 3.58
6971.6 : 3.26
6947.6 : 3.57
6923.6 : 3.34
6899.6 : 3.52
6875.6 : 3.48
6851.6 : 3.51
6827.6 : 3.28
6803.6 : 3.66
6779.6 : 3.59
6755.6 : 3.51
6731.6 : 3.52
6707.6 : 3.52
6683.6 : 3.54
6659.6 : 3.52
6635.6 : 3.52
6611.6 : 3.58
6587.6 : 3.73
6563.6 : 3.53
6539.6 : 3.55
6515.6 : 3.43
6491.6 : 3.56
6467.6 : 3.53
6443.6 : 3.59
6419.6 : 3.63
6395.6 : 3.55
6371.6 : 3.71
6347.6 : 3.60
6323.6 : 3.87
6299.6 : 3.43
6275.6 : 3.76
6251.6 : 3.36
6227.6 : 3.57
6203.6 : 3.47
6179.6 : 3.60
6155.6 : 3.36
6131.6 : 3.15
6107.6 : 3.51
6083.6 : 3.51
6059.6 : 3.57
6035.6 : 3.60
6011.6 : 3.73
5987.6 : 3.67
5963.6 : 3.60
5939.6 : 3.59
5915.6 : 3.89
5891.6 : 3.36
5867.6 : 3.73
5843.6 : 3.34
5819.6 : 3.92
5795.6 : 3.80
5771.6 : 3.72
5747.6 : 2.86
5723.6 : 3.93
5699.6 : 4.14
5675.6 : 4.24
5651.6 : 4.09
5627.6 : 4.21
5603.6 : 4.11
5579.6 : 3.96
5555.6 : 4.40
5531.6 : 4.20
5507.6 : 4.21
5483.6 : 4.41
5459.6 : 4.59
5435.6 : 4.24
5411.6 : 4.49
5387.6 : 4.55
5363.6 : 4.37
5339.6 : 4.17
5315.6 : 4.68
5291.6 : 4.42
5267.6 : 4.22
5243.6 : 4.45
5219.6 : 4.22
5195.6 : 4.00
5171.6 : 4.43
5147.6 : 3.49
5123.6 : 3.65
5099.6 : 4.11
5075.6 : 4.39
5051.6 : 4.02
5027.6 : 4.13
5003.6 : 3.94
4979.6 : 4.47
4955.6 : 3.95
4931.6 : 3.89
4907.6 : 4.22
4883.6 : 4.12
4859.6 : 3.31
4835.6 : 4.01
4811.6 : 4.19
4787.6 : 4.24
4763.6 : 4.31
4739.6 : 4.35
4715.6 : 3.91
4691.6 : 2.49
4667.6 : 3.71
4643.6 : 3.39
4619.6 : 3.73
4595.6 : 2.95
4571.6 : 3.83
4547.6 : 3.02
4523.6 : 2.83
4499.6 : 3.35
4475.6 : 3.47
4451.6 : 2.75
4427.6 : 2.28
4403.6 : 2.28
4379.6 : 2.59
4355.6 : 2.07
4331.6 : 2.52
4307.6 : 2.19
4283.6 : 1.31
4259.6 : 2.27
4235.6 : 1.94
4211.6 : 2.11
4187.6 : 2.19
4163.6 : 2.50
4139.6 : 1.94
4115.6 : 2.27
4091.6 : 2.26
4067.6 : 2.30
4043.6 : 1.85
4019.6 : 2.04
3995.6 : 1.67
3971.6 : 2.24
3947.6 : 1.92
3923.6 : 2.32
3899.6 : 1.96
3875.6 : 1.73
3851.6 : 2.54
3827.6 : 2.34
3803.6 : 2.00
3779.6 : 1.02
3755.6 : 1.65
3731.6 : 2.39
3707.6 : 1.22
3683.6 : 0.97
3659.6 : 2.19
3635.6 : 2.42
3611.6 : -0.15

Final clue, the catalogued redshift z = 0.18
